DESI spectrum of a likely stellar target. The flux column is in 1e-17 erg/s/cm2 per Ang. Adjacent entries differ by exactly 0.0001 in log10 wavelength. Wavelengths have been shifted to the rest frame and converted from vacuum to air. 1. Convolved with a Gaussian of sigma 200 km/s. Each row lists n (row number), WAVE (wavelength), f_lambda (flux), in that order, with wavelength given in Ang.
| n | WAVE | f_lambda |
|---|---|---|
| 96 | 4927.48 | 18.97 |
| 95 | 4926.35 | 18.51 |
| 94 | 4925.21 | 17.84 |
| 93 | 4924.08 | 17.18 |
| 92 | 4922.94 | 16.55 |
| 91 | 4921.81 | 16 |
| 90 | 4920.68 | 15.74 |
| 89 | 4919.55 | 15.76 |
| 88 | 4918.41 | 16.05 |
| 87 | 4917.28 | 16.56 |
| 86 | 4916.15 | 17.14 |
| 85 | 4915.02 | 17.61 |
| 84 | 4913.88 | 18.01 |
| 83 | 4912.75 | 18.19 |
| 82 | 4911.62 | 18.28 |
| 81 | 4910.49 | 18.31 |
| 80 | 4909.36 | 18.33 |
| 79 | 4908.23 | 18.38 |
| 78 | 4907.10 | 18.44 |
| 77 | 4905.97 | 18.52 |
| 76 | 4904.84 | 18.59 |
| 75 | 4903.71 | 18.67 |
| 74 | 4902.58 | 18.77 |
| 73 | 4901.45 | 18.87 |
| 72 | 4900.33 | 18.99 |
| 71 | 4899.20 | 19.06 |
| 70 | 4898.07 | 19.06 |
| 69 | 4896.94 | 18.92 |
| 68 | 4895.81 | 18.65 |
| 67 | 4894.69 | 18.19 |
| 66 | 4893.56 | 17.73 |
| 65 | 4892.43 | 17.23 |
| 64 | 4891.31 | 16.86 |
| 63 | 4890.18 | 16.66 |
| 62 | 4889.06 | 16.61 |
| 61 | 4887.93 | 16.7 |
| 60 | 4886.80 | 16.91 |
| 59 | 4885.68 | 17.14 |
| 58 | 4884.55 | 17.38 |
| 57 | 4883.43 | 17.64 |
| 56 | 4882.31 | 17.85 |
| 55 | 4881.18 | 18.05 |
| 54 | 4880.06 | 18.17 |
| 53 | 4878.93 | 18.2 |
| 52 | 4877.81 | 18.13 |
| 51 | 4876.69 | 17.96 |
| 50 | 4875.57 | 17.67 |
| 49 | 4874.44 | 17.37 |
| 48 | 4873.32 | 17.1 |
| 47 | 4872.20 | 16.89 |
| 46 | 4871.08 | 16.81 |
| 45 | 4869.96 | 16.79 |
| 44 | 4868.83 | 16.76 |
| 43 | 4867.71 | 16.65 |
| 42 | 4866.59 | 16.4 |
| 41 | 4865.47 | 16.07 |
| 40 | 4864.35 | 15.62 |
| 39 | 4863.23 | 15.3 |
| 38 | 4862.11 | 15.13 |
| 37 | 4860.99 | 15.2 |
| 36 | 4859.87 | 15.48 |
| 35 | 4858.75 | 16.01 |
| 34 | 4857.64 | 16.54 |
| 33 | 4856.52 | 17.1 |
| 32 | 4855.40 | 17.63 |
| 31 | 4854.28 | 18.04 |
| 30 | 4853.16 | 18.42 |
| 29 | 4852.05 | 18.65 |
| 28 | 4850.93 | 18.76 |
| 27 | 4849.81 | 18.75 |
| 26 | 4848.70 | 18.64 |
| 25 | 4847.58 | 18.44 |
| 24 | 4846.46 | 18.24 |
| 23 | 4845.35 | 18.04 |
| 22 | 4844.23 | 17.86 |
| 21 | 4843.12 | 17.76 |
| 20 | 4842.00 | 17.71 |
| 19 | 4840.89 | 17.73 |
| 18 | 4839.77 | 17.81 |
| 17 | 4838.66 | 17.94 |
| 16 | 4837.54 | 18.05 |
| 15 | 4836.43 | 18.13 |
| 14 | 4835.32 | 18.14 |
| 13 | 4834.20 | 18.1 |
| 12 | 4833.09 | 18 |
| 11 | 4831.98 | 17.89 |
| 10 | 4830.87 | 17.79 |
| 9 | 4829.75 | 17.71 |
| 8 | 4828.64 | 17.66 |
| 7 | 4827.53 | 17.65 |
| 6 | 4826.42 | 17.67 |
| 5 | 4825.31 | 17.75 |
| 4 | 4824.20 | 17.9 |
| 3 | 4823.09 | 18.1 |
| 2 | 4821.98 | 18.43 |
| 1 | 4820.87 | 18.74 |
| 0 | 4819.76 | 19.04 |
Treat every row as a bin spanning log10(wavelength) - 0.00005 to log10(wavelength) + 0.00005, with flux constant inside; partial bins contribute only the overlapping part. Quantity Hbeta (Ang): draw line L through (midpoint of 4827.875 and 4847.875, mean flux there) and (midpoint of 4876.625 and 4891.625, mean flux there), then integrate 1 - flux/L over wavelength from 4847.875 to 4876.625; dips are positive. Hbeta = 1.1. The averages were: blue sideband 17.9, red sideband 17.4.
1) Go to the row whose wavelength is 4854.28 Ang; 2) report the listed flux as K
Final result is 18.04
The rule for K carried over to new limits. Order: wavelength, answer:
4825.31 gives 17.75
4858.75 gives 16.01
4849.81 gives 18.75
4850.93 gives 18.76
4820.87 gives 18.74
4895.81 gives 18.65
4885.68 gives 17.14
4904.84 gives 18.59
